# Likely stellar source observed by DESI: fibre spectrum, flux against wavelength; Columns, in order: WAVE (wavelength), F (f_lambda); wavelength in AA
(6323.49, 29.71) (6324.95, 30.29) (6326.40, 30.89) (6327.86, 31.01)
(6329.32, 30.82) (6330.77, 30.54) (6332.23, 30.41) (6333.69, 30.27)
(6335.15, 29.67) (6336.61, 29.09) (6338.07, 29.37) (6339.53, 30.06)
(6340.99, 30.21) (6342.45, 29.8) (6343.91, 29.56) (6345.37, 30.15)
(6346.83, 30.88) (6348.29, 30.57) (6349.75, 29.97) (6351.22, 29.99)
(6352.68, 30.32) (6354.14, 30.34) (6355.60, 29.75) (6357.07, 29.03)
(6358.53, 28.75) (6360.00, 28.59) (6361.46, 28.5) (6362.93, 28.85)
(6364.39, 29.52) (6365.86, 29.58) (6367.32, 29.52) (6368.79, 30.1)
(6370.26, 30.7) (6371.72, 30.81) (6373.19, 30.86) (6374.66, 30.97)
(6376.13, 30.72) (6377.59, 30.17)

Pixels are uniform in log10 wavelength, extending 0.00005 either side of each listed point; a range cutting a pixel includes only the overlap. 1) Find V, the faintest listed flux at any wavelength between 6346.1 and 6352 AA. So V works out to 29.97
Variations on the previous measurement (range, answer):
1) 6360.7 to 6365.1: 28.5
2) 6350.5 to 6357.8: 29.03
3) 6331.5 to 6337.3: 29.09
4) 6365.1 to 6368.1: 29.52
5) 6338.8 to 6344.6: 29.56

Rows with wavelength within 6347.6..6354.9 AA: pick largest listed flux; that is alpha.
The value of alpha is 30.57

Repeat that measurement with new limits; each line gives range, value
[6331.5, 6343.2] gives 30.41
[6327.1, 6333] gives 31.01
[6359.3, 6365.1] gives 29.52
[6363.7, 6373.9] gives 30.86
